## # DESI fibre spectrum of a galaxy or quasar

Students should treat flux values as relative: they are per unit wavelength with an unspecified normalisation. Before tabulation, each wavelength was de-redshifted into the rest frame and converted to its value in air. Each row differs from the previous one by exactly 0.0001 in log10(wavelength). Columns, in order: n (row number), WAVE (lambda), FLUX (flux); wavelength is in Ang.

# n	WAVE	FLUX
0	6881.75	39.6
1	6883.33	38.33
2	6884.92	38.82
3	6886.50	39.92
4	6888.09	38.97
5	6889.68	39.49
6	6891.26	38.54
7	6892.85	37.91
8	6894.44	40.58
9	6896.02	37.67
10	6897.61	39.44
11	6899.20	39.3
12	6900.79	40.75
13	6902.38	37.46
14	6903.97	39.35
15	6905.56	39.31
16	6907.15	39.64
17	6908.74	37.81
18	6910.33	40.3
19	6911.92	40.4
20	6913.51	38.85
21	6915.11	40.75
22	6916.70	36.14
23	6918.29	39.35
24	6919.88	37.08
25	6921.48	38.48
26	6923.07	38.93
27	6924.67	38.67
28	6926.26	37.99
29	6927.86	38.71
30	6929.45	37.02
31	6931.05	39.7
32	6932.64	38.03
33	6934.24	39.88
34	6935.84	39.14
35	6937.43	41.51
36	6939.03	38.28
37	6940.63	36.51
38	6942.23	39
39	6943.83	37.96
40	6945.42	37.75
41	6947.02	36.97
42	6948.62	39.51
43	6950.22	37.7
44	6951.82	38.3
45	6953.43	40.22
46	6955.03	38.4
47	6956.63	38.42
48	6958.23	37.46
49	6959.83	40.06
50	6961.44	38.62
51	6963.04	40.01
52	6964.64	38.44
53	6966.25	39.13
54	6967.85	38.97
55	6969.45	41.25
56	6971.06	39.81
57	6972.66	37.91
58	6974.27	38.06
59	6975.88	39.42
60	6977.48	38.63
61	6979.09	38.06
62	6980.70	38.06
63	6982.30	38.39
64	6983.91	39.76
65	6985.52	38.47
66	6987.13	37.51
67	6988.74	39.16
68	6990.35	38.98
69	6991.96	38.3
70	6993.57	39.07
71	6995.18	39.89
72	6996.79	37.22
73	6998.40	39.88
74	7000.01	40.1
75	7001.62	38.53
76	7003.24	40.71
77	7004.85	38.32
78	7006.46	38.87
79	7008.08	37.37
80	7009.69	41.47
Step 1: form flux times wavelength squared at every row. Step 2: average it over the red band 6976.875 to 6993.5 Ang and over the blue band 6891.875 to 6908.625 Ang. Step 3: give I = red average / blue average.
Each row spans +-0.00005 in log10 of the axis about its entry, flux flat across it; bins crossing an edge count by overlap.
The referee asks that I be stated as 1.01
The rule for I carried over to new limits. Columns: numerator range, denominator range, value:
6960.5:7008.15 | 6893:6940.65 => 1.02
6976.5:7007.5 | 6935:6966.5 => 1.02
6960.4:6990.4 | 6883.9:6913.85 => 1.01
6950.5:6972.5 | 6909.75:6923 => 1.02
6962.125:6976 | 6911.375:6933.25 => 1.03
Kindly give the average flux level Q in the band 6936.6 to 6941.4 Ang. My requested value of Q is 38.8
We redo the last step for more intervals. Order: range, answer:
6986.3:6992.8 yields 38.5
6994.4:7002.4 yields 39.2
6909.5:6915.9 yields 40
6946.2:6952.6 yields 38.1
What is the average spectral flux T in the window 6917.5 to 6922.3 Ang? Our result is 38.3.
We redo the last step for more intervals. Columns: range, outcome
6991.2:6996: 39.1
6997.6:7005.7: 39.5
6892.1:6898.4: 38.9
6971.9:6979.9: 38.4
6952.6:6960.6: 38.9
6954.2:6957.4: 38.5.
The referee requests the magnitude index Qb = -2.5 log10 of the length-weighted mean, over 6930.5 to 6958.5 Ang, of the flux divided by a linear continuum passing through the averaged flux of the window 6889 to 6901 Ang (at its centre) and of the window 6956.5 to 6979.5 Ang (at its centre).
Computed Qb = 0.012 mag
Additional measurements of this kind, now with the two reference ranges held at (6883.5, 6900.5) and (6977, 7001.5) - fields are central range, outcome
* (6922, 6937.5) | 0.00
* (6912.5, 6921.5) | 0.01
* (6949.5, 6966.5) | 0.00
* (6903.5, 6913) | -0.01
